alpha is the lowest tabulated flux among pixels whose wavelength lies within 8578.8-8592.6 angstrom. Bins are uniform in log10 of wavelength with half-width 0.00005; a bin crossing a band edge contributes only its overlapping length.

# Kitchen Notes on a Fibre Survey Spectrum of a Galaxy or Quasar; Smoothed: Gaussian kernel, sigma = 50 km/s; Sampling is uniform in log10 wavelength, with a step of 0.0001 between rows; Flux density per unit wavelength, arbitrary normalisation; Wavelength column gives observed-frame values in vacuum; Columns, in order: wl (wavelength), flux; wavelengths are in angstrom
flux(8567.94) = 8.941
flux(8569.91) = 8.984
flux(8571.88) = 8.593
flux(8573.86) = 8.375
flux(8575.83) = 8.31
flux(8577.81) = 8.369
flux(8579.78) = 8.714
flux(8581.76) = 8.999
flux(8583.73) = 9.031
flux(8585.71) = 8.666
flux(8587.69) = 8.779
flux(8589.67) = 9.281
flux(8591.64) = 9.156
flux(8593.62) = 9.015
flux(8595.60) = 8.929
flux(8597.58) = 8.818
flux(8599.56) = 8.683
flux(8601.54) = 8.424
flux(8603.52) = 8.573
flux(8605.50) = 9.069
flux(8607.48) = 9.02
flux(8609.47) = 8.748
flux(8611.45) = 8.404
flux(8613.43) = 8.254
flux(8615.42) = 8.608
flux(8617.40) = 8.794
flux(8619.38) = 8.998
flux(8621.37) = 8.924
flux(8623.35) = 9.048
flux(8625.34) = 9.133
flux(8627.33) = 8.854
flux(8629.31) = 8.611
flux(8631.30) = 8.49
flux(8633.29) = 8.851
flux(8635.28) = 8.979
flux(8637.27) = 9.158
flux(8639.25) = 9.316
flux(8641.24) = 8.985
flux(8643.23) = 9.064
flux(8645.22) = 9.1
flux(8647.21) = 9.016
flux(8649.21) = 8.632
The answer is 8.666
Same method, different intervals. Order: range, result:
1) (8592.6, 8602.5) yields 8.424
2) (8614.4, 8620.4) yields 8.608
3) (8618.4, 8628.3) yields 8.854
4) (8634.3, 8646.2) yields 8.979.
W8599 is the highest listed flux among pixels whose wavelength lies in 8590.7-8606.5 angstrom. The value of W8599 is 9.156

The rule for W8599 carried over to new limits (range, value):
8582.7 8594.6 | 9.281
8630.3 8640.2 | 9.316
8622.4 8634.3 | 9.133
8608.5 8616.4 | 8.748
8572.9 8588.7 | 9.031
